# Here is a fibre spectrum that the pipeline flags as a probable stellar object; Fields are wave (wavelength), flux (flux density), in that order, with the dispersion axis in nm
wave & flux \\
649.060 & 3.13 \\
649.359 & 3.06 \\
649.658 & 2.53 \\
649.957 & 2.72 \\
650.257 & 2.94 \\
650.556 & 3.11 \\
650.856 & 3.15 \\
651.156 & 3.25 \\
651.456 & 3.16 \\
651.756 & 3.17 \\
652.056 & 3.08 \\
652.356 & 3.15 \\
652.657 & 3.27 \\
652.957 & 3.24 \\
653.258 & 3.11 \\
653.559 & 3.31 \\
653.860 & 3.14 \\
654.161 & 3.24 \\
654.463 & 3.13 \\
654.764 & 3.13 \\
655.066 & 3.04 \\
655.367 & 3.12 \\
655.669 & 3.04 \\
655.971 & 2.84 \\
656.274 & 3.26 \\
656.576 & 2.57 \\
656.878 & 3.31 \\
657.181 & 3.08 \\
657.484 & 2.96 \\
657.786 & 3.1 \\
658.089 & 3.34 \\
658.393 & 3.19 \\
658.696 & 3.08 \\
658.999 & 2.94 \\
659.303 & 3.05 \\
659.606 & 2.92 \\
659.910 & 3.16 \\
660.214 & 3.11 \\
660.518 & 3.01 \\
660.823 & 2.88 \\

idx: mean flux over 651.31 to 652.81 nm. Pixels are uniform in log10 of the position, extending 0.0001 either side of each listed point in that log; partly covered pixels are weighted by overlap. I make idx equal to 3.17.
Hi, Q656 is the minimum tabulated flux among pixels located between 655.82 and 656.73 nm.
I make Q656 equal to 2.57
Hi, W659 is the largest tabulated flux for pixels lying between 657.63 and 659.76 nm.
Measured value 3.34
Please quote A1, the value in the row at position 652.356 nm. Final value 3.15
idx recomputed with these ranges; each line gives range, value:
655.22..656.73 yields 2.97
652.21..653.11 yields 3.22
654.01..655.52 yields 3.13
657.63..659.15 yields 3.13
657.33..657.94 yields 3.03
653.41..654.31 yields 3.23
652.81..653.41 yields 3.17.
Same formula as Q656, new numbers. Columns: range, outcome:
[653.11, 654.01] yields 3.11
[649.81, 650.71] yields 2.72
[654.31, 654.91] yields 3.13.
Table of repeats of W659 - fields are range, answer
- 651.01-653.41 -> 3.27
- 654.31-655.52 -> 3.13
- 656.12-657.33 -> 3.31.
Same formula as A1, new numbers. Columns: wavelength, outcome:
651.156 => 3.25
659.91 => 3.16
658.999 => 2.94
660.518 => 3.01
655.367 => 3.12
